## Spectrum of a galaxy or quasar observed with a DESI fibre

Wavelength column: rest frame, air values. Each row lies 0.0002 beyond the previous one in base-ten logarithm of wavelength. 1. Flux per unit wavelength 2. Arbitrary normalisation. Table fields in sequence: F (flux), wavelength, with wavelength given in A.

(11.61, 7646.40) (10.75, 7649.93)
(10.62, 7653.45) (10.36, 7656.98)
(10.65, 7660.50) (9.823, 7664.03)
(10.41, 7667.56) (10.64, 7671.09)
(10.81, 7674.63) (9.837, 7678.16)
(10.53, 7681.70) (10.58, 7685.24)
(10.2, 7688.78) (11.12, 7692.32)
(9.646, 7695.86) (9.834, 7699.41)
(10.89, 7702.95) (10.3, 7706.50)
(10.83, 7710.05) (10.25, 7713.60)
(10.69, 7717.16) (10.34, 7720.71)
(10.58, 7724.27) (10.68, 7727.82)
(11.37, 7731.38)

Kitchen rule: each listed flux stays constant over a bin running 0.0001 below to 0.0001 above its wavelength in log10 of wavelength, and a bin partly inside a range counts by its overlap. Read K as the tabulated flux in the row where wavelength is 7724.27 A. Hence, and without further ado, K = 10.58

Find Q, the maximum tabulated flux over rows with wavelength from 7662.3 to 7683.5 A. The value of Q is 10.81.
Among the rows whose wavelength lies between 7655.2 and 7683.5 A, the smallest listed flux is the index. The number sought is 9.823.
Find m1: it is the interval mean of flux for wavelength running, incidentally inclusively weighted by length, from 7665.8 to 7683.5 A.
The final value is 10.4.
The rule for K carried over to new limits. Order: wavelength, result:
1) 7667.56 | 10.41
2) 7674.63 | 10.81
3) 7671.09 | 10.64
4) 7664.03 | 9.823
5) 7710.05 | 10.83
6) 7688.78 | 10.2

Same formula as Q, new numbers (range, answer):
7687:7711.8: 11.12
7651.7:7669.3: 10.65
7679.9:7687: 10.58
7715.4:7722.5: 10.69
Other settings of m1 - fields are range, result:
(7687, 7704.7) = 10.3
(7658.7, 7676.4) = 10.5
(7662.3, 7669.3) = 10.1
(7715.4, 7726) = 10.5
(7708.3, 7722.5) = 10.5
